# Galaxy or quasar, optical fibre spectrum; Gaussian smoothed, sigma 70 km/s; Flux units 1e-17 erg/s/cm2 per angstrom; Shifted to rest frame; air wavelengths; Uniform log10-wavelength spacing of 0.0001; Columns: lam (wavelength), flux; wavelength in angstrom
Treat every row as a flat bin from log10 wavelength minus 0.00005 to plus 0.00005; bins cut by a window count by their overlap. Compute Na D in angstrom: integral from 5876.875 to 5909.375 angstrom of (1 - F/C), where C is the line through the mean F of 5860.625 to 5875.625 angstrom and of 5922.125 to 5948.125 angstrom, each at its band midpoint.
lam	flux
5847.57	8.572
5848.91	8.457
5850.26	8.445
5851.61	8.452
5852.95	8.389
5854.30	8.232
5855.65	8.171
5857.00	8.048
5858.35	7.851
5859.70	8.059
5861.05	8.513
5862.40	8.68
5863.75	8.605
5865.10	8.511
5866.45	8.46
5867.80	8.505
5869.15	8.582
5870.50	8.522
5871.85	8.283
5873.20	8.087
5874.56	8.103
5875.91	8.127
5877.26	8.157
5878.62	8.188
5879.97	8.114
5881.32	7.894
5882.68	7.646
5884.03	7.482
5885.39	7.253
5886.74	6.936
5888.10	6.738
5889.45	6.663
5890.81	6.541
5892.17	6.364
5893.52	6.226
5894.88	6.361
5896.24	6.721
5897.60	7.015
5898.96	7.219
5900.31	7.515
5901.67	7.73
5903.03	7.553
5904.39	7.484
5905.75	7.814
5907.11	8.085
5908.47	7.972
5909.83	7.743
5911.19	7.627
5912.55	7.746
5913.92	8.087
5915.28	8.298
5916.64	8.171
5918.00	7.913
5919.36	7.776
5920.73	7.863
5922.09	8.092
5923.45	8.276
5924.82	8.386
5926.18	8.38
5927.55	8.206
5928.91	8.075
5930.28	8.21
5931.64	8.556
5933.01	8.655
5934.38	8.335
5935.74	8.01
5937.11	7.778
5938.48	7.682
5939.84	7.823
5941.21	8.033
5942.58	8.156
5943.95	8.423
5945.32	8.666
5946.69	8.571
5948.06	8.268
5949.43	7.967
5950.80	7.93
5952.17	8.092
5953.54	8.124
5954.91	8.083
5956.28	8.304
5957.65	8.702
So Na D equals 4.05 angstrom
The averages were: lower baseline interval 8.43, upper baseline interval 8.23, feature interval 7.31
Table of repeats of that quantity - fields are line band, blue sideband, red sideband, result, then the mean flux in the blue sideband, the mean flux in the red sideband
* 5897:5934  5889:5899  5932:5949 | -3.10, 6.59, 8.2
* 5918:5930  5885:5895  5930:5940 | -0.53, 6.64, 8.15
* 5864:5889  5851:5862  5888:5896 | -2.52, 8.22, 6.48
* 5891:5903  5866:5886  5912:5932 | 1.77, 8.09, 8.13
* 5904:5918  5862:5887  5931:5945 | 0.40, 8.13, 8.15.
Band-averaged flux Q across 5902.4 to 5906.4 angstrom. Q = 7.61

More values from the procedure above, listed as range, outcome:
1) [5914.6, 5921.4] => 8.01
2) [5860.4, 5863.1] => 8.6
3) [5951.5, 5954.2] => 8.11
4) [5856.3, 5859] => 7.94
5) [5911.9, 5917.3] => 8.07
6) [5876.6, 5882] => 8.09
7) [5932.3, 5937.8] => 8.19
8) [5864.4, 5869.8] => 8.52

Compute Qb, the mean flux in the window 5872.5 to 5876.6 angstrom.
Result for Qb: 8.11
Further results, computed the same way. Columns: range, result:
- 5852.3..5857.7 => 8.2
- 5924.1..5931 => 8.25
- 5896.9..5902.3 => 7.37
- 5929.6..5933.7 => 8.47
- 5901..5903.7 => 7.64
